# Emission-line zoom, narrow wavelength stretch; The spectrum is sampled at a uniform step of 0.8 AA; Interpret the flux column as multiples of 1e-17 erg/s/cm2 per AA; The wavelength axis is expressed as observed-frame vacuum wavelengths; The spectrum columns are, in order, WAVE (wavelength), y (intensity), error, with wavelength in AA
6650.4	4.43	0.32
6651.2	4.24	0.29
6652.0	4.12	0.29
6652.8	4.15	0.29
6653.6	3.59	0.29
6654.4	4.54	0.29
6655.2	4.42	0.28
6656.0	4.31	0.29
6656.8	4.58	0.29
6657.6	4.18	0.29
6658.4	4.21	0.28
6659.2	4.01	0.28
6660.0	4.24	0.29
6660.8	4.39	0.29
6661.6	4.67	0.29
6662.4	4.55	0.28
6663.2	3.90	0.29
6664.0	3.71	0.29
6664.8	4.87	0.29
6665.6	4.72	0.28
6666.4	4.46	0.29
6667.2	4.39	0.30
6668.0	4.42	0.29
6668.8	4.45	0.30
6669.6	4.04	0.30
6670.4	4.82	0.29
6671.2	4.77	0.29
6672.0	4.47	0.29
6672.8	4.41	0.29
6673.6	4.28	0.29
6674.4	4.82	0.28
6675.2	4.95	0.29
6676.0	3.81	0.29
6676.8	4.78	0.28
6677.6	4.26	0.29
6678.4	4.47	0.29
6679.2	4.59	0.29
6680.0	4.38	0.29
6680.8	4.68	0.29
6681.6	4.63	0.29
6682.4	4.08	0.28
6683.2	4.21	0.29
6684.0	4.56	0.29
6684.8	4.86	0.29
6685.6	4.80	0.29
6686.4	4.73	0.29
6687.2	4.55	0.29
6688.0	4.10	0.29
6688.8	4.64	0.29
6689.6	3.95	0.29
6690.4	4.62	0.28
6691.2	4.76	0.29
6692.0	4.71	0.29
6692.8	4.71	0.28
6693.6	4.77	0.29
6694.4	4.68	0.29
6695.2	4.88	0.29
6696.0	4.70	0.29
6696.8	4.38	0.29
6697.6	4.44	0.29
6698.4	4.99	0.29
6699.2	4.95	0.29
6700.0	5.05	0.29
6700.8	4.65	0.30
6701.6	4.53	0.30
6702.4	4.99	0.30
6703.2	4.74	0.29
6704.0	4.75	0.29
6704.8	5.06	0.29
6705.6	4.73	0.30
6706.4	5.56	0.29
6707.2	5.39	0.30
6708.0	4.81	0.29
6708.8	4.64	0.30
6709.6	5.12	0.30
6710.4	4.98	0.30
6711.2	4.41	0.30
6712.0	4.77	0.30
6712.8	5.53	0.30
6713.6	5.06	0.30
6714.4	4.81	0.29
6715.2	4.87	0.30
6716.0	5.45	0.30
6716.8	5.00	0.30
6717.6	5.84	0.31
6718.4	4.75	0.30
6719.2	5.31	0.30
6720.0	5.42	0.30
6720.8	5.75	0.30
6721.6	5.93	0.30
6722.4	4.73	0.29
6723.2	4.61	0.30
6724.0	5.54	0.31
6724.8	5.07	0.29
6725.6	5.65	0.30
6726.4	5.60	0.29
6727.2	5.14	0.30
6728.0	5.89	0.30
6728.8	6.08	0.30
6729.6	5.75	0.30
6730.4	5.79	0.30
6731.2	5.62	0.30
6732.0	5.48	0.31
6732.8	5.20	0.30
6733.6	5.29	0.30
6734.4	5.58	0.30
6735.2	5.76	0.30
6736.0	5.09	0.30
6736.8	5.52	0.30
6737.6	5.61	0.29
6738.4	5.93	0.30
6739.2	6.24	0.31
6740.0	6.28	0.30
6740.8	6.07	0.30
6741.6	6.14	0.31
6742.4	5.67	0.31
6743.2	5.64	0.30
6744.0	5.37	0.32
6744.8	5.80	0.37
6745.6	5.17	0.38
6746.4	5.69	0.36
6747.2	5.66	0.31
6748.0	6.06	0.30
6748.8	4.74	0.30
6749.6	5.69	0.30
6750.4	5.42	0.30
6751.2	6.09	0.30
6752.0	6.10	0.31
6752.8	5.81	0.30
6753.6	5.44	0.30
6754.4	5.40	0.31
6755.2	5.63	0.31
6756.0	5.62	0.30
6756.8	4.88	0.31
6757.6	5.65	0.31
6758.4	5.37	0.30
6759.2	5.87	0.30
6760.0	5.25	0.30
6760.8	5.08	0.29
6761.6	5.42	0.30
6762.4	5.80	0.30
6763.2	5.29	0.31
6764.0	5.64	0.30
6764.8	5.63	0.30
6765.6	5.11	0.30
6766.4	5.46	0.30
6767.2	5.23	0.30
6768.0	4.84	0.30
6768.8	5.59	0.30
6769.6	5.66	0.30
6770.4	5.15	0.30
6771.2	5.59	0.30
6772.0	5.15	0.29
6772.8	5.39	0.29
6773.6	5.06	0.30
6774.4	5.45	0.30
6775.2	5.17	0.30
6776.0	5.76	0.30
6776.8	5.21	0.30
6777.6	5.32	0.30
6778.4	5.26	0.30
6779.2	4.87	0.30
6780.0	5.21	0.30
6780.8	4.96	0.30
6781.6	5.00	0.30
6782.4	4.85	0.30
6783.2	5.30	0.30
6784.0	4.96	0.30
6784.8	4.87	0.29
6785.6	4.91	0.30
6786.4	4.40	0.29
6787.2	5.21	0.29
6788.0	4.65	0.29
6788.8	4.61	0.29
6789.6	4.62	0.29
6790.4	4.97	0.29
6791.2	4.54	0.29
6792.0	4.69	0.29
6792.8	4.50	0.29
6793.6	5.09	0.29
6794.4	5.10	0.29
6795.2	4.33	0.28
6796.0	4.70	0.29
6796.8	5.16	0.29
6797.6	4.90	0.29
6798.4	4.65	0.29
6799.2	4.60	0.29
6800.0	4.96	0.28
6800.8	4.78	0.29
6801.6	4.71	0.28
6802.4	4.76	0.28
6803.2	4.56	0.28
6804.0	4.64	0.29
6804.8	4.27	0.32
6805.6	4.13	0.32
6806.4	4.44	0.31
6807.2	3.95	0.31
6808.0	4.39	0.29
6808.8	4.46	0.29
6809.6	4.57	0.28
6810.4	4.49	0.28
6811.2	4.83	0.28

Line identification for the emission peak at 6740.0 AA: H-gamma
